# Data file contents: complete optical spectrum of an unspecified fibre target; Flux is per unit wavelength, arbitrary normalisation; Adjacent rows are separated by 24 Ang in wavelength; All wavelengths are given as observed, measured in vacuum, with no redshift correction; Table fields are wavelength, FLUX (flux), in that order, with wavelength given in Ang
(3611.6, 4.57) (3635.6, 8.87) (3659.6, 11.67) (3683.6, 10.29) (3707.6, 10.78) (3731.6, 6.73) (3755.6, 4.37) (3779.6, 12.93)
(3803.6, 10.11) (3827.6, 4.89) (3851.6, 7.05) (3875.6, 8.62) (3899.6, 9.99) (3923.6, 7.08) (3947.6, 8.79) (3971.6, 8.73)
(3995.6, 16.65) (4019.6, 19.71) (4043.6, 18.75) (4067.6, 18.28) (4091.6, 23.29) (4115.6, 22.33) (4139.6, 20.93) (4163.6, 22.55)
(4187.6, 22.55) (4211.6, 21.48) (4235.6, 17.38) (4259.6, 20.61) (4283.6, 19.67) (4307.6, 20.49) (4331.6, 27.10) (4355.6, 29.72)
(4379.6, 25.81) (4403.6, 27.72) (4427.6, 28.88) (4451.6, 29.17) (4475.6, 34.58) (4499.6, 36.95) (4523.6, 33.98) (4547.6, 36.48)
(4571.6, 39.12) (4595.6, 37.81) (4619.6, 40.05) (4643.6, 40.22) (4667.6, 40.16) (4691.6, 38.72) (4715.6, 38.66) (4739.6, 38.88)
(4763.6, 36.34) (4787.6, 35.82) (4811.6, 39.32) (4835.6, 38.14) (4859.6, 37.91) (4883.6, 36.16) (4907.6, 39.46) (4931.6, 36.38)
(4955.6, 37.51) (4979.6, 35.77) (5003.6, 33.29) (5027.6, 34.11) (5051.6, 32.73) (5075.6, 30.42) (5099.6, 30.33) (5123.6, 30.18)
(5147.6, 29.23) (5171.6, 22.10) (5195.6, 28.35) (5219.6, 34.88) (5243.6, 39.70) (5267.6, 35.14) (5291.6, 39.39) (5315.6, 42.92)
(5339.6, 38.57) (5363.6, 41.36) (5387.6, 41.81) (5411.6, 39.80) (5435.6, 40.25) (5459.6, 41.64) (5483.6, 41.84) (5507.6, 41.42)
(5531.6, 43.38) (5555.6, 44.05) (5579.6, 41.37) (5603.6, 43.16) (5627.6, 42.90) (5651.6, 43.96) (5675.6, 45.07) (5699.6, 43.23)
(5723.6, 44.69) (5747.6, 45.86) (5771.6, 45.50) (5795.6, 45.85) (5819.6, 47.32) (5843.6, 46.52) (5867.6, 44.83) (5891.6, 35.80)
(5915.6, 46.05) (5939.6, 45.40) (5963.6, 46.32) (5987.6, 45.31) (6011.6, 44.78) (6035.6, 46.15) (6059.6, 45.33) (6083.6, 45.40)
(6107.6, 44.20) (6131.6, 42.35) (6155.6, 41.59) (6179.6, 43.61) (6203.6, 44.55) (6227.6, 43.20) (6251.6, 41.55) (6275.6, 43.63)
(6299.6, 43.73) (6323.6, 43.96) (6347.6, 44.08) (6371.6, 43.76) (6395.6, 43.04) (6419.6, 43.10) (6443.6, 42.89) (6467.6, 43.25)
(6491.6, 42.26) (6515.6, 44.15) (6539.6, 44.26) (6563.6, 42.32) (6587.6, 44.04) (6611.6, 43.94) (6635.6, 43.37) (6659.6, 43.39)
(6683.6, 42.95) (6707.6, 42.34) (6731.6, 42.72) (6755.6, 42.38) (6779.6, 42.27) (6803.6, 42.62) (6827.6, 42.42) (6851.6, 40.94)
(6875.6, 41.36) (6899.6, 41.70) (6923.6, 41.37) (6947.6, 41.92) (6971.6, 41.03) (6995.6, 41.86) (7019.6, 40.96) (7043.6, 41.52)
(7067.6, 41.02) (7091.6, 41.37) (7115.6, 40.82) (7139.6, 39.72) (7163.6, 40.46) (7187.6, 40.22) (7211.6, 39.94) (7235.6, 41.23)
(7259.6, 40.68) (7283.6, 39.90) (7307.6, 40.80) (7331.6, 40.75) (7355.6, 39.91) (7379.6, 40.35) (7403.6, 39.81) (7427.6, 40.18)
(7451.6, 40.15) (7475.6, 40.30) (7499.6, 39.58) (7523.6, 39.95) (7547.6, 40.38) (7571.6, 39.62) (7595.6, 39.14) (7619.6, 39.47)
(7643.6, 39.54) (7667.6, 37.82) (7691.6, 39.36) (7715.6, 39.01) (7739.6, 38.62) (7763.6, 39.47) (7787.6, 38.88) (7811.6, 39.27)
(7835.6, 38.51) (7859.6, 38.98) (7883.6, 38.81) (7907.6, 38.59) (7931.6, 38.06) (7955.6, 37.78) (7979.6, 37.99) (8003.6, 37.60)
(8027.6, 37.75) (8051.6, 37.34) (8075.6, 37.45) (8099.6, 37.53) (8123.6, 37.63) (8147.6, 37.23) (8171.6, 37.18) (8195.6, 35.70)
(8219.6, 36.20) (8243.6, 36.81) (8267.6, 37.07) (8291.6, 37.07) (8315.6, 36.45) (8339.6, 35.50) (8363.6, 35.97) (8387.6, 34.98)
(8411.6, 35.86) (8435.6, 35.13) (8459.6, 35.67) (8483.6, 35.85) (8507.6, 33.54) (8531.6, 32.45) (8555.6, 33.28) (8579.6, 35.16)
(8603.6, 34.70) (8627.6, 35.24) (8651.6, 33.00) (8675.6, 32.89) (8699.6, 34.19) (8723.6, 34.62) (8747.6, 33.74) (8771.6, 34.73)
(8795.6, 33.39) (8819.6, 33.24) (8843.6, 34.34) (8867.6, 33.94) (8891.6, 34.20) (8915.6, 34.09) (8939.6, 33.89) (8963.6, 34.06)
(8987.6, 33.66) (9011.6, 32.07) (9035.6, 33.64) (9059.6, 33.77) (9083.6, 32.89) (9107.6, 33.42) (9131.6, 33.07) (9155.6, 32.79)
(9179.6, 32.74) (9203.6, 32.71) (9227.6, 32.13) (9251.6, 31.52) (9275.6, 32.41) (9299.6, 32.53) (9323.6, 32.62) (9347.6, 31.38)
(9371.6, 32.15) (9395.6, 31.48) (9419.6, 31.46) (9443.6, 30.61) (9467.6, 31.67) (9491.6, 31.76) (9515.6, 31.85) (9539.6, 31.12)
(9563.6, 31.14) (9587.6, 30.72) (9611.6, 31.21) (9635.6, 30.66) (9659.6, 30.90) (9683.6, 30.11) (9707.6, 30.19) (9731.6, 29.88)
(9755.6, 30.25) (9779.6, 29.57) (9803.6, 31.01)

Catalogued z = 0.000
